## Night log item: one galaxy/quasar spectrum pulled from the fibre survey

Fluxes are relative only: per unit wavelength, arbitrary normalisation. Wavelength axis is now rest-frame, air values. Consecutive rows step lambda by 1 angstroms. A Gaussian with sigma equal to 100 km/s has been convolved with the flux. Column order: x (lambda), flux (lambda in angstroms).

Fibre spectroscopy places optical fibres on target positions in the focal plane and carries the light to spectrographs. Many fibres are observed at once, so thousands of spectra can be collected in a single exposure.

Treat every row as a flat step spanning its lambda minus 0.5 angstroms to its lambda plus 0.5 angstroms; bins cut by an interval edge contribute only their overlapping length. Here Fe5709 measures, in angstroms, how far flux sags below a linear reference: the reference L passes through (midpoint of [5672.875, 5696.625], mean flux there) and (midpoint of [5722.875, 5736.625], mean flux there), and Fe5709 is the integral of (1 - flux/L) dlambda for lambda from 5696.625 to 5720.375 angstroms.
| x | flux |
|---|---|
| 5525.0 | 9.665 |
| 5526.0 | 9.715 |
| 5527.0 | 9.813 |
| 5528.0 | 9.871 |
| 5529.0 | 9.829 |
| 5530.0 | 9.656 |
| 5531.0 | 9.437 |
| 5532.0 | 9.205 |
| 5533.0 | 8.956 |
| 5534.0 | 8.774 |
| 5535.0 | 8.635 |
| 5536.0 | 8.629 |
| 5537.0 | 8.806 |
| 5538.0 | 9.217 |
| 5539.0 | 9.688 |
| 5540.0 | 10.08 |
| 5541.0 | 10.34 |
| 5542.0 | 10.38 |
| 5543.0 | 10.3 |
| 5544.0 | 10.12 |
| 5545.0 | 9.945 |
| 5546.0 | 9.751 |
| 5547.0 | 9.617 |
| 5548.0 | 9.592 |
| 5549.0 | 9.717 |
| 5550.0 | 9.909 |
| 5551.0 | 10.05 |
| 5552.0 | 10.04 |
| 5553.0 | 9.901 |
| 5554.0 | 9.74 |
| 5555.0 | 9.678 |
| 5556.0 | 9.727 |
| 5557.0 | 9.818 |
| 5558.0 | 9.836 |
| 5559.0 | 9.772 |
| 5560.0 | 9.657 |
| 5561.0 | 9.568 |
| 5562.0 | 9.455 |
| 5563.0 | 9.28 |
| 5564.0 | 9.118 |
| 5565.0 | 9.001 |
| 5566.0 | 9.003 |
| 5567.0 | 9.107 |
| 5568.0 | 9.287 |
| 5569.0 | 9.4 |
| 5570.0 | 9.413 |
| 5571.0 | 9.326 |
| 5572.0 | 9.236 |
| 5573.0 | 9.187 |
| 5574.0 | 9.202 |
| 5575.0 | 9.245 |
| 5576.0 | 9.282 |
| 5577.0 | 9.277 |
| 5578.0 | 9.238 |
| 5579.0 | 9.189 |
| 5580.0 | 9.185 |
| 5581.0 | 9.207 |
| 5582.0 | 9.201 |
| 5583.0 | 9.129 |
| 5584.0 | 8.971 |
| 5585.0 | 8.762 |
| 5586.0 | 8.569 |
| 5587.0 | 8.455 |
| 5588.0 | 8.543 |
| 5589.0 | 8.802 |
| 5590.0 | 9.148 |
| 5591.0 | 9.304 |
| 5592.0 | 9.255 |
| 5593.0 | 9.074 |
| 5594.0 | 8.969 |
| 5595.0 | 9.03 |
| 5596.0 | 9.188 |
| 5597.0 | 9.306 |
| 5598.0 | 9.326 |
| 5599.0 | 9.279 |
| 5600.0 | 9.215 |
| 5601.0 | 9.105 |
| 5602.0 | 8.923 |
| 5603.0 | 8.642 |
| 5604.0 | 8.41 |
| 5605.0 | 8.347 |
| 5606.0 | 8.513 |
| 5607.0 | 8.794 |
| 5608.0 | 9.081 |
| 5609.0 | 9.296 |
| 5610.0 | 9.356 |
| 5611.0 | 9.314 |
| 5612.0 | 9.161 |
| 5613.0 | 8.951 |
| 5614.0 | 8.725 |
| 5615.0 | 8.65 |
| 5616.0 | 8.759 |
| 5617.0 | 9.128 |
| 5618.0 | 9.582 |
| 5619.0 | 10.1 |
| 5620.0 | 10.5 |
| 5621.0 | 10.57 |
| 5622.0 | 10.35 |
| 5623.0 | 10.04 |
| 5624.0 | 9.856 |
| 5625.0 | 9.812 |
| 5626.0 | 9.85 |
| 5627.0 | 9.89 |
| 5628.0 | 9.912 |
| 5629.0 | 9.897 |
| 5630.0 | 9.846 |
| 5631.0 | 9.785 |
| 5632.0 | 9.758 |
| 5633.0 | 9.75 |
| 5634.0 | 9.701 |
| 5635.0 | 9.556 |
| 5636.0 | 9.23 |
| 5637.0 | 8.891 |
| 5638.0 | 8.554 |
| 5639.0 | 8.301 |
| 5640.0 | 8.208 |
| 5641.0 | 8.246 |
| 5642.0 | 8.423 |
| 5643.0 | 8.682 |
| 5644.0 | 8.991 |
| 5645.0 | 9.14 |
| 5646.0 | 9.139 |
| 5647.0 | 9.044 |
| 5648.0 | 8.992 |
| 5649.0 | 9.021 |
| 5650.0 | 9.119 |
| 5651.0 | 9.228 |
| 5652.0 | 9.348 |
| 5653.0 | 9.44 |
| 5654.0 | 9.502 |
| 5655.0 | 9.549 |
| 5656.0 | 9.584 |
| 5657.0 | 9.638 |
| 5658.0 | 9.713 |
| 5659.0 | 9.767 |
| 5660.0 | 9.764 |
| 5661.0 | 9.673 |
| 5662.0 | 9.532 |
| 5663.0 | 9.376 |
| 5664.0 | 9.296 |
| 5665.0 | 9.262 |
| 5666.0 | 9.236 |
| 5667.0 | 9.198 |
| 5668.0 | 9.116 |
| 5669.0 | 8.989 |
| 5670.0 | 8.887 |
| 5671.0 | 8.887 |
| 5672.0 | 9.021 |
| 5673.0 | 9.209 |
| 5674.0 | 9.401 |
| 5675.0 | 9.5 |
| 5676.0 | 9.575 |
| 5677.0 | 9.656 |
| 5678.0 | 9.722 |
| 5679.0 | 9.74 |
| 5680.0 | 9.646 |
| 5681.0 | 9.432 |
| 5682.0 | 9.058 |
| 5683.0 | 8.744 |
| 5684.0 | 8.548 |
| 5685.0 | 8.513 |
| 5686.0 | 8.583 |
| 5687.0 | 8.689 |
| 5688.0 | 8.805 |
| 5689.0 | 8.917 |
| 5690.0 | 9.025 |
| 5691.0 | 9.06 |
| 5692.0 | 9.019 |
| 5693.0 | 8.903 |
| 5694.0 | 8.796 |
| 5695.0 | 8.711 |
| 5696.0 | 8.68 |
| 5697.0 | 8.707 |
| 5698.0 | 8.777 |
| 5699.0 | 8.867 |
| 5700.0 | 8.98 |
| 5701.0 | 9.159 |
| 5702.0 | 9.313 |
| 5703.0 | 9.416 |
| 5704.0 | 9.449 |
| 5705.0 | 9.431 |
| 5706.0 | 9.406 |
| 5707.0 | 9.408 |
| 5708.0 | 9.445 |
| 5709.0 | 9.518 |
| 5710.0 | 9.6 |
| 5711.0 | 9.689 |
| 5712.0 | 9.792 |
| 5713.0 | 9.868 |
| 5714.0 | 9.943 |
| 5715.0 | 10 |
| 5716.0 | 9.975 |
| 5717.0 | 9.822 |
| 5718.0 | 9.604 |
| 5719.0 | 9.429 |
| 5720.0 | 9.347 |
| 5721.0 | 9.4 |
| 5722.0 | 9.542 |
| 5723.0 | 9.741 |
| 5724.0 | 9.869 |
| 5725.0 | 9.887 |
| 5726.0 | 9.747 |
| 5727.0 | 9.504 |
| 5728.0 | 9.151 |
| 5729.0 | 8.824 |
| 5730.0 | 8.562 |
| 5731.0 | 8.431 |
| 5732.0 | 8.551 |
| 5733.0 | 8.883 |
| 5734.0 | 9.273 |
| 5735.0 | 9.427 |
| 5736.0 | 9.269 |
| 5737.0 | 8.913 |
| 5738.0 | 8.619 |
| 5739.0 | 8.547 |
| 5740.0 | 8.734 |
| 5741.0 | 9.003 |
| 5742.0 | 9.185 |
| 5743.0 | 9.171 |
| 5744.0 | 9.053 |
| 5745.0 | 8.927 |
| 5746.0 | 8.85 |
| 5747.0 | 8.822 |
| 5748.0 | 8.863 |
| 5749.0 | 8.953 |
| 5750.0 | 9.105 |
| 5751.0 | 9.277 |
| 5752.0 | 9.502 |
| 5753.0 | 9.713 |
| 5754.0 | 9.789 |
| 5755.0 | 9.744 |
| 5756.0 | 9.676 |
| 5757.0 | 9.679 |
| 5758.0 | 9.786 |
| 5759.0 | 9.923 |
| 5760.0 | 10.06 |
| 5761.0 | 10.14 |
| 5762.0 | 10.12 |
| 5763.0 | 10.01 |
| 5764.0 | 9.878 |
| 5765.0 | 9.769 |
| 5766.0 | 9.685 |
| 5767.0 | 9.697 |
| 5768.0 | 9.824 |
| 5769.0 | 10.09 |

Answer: -0.82 angstroms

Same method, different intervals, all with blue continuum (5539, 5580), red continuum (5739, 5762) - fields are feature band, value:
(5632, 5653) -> 1.1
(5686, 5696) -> 0.6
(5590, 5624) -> 1.1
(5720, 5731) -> 0.0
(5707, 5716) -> -0.3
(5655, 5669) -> 0.0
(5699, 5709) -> 0.1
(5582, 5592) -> 0.7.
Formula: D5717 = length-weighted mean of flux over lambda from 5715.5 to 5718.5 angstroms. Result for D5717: 9.8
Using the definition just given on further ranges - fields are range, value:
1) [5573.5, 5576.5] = 9.24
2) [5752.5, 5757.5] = 9.72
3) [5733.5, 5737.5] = 9.22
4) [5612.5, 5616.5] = 8.77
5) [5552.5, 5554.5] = 9.82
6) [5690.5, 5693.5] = 8.99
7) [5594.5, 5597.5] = 9.17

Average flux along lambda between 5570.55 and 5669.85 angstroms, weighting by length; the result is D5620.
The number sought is 9.23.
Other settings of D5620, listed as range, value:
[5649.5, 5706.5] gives 9.2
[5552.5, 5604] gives 9.22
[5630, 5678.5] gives 9.25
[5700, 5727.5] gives 9.59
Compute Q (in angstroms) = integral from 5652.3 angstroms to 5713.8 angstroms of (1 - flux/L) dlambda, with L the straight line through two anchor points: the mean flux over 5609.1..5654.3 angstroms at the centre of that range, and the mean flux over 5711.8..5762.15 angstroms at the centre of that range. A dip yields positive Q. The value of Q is 0.65 angstroms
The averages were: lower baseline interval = 9.34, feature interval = 9.25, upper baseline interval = 9.36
